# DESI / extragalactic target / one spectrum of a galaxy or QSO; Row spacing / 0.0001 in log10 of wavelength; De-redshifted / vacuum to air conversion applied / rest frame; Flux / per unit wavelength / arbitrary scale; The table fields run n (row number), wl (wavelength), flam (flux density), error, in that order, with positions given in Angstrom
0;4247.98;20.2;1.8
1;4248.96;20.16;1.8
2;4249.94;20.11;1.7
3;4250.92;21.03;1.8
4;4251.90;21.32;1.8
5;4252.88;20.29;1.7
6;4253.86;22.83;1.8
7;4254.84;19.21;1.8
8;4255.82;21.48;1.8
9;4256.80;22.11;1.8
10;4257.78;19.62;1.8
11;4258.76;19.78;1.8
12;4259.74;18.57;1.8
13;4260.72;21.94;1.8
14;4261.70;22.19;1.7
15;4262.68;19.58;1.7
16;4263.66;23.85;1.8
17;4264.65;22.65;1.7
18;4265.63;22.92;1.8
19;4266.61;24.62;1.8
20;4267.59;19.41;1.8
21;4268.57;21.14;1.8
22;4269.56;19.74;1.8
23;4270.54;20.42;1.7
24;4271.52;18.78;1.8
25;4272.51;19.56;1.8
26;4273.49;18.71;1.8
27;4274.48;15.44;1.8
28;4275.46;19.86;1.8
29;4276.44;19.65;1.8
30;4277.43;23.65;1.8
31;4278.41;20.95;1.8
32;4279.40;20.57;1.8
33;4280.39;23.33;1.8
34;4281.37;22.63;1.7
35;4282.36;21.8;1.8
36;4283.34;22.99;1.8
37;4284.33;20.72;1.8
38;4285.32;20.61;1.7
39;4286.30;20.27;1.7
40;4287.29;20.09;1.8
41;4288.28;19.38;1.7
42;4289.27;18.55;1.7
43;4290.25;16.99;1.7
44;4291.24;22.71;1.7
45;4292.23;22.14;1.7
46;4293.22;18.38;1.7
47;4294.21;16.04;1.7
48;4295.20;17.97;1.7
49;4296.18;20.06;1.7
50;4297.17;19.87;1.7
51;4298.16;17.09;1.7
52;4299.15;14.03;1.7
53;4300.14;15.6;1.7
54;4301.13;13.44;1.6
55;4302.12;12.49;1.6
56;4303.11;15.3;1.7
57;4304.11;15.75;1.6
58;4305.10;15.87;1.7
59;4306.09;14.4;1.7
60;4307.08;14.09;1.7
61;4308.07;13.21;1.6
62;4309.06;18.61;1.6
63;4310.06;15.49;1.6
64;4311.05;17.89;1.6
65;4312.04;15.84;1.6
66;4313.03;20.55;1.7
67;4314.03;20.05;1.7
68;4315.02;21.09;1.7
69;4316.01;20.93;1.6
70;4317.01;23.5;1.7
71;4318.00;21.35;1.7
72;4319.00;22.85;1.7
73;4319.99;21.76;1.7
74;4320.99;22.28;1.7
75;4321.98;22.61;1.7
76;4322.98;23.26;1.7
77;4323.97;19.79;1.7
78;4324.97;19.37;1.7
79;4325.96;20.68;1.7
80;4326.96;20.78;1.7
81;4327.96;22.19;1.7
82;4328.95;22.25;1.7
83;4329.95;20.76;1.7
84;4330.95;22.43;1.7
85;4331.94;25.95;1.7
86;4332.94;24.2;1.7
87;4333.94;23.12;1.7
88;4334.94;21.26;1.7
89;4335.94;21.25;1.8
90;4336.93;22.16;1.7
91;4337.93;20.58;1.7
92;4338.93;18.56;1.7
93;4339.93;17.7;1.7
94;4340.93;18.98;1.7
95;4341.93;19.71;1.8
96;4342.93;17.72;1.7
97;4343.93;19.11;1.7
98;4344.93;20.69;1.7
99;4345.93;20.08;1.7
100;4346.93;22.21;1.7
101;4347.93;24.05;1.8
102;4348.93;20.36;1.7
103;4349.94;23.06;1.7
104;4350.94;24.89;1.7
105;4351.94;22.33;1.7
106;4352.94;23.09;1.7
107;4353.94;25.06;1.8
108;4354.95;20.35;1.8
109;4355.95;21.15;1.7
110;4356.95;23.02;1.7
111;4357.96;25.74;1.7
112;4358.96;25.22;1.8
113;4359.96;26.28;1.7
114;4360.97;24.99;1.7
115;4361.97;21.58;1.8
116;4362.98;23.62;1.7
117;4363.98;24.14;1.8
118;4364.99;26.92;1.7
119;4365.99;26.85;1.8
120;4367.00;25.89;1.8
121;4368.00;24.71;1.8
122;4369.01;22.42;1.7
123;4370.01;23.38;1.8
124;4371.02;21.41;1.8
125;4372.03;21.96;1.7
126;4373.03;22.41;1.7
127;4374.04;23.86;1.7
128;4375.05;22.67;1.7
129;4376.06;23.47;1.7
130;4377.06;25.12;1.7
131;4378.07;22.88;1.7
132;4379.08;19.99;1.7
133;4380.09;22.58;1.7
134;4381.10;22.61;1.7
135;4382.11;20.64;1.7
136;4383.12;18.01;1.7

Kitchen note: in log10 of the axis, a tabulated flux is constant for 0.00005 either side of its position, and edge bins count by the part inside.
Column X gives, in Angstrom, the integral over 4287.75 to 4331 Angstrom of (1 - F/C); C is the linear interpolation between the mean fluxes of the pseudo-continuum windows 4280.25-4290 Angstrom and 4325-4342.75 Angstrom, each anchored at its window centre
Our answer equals 4.6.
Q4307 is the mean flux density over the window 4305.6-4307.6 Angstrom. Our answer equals 14.3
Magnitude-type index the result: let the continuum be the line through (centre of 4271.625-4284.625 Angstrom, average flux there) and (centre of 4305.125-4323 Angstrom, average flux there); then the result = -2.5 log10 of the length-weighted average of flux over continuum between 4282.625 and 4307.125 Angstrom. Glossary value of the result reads 0.12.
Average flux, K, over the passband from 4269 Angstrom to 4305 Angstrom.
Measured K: 19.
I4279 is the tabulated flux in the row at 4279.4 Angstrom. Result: 20.57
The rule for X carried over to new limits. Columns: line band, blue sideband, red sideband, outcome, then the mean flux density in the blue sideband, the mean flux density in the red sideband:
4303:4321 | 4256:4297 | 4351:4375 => 2.8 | 20.5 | 23.8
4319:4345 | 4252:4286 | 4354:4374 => 1.9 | 20.9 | 23.8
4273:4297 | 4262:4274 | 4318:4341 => 1.1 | 21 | 21.6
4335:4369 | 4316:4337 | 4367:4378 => 0.4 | 22.1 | 23.3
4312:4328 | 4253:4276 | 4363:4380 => 0.7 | 20.6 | 23.6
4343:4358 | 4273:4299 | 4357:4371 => 1.1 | 19.9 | 24.6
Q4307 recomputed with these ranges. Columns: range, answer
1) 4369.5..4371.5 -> 22.4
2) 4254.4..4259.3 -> 20.4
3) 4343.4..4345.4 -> 19.9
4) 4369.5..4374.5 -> 22.6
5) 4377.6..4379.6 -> 21.4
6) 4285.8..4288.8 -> 19.9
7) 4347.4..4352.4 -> 22.9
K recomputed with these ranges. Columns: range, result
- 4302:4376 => 21.3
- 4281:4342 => 19.5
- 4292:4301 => 17.6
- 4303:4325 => 19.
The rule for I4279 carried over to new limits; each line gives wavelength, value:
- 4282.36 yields 21.8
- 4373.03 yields 22.41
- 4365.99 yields 26.85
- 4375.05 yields 22.67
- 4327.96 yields 22.19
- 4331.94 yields 25.95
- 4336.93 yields 22.16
